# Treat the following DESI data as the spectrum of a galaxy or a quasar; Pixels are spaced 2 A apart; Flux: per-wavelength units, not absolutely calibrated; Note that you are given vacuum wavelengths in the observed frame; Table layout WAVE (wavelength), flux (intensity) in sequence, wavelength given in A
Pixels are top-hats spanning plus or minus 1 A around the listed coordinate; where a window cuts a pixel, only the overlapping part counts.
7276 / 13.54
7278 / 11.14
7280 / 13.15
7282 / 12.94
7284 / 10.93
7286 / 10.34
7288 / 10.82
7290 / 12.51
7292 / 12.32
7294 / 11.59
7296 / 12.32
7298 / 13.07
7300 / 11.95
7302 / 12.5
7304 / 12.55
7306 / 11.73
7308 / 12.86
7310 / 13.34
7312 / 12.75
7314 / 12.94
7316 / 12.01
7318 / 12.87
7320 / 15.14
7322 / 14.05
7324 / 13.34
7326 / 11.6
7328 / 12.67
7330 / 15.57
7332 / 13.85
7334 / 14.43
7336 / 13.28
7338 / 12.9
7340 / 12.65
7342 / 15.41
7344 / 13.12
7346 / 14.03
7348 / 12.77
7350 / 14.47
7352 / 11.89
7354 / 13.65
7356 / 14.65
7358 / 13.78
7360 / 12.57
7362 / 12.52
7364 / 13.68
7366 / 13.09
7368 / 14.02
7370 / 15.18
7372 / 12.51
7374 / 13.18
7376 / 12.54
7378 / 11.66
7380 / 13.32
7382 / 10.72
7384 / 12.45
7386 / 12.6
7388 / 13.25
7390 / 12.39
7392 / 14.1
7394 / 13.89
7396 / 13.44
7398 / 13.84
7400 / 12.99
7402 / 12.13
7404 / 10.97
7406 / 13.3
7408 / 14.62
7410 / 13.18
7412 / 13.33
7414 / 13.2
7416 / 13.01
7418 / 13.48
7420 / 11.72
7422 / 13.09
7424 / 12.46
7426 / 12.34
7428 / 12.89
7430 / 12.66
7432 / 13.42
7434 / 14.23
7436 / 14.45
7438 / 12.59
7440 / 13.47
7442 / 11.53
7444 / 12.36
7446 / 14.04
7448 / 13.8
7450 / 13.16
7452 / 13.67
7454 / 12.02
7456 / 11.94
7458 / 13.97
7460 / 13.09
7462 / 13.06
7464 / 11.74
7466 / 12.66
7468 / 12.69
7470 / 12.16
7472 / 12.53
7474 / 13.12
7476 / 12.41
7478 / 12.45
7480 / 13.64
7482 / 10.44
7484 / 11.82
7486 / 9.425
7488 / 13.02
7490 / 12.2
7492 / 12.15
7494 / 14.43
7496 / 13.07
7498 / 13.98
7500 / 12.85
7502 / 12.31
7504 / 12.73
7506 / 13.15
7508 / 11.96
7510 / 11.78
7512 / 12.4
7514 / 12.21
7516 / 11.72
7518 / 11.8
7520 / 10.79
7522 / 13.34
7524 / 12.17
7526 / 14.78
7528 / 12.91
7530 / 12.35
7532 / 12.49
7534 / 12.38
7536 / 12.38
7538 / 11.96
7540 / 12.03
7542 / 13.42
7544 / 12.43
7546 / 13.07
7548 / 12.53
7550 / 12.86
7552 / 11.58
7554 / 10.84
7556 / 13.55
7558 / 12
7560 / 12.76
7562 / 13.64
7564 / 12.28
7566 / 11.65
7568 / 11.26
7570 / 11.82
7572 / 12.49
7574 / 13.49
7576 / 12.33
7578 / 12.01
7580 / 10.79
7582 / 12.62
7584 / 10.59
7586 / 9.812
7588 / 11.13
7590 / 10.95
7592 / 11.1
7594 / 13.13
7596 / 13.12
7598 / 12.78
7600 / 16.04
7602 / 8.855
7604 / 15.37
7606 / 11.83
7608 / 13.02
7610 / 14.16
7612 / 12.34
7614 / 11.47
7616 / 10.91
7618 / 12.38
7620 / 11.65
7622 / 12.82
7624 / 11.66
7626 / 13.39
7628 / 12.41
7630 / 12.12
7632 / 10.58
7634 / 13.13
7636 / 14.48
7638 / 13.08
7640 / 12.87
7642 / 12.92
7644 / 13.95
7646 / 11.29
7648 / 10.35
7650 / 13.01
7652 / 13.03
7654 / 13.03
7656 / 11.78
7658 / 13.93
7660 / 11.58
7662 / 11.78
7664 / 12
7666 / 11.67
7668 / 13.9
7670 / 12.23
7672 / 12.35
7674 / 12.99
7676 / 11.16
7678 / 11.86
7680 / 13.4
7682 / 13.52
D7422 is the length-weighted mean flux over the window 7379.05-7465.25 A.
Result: 13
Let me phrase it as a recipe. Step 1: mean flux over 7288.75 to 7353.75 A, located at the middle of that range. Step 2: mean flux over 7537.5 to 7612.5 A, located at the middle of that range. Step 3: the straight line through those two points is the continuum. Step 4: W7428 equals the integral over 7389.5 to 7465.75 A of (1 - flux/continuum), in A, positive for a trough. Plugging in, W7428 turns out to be -1.7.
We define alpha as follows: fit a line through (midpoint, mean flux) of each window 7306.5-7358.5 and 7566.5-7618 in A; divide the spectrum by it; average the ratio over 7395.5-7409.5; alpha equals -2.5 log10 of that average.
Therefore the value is 0.005 mag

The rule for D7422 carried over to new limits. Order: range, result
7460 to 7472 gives 12.5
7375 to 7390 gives 12.4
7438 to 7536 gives 12.6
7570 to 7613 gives 12.3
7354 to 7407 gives 13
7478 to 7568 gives 12.4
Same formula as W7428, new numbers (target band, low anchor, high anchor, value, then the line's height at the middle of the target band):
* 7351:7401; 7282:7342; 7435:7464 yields -0.9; 12.9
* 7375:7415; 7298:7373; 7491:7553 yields 0.5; 13.1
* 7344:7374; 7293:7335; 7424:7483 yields -1.2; 13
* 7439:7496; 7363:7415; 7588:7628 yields 1.0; 12.8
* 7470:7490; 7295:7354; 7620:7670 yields 1.2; 12.9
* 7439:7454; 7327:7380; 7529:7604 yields -0.2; 12.9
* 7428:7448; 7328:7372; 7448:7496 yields -0.6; 12.9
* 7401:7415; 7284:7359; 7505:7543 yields -0.2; 12.7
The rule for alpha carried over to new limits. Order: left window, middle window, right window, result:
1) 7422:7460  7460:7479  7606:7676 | 0.03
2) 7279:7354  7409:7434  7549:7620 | -0.03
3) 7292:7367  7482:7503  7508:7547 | 0.01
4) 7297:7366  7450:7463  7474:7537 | -0.03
